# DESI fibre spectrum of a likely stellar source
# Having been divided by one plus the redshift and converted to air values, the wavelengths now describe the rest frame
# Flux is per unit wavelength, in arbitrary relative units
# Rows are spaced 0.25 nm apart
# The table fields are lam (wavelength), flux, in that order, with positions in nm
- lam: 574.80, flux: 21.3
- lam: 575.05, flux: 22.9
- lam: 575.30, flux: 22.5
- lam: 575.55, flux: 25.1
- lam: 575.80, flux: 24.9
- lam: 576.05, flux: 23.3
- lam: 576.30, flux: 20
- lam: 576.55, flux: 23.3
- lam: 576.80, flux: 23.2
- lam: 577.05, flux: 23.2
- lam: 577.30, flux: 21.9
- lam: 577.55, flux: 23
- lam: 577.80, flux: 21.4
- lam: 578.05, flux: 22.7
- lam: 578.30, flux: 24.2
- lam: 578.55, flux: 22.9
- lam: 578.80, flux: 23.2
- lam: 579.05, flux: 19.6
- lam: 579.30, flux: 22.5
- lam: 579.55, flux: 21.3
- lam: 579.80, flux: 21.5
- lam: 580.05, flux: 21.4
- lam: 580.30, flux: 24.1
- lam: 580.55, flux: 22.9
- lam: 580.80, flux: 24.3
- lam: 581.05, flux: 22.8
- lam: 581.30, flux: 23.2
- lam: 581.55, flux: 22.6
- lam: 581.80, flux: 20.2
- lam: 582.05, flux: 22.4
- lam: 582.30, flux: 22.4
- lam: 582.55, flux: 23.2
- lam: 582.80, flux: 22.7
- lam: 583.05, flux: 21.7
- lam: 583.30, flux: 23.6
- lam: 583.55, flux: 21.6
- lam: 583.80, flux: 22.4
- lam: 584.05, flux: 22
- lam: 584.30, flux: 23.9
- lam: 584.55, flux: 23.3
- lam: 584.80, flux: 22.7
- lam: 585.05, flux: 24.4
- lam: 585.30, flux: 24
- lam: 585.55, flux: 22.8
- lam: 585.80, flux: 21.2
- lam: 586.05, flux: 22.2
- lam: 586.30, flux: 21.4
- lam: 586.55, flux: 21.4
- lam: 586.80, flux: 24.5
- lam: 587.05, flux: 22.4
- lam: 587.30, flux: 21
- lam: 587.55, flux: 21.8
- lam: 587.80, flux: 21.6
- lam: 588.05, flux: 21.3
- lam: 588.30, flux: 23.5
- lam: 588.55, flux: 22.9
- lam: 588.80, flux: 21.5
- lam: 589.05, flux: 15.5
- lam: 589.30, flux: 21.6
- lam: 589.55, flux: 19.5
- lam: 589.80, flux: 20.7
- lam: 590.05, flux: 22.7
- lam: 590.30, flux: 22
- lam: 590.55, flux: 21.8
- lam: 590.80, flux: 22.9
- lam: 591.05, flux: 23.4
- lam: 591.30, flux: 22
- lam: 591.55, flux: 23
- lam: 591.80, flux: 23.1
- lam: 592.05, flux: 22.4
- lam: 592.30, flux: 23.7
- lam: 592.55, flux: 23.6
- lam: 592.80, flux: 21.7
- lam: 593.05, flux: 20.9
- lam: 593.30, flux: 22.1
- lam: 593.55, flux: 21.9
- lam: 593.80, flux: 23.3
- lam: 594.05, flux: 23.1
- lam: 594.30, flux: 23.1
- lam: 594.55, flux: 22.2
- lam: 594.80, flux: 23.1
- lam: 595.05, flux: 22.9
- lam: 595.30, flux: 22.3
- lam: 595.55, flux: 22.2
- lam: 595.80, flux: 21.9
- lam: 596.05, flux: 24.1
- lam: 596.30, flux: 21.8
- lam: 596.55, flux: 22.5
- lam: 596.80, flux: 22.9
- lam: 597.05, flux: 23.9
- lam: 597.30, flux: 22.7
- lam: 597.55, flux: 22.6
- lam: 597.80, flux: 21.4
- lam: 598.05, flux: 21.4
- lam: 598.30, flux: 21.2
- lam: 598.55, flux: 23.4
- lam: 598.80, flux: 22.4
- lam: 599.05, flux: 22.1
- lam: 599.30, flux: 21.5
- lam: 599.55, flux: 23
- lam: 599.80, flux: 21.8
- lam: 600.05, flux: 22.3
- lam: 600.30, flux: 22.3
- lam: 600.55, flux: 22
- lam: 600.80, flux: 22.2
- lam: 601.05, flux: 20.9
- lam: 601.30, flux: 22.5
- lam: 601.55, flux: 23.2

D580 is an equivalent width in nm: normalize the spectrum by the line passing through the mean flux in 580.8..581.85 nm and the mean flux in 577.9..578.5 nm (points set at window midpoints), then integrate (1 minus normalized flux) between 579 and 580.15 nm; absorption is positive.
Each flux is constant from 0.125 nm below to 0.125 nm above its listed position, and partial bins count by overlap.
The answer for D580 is 0.081 nm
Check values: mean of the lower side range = 23.3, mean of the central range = 21.4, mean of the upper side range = 22.6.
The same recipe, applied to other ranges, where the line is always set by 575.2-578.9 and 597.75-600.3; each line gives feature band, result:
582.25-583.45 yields 0.002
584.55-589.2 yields 0.113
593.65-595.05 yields -0.042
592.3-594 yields -0.005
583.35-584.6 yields 0.002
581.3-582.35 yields 0.036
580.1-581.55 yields -0.028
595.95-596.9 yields -0.026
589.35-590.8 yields 0.062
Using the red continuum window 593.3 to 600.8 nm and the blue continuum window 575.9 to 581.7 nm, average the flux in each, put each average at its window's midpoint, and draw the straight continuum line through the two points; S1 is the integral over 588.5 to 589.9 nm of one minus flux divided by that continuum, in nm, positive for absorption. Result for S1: 0.15 nm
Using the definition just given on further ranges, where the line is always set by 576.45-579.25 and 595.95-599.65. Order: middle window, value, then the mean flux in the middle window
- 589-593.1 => 0.104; 21.9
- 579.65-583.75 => 0.006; 22.5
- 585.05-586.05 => -0.013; 22.8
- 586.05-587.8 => 0.036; 22.1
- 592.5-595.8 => 0.004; 22.4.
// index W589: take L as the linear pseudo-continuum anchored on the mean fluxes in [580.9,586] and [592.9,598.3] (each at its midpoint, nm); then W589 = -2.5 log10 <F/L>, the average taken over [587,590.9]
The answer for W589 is 0.06 mag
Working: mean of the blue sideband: 22.7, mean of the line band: 21.4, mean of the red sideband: 22.5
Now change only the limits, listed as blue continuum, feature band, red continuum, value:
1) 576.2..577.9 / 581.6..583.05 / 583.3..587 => 0.021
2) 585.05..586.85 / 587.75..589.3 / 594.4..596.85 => 0.074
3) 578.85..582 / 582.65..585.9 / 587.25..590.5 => -0.051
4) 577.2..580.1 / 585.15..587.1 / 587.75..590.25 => -0.056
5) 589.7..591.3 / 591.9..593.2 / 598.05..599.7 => -0.011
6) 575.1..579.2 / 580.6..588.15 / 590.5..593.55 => 0.007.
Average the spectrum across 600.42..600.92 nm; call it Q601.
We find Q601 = 22.1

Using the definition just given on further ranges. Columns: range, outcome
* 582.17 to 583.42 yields 22.7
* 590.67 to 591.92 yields 22.9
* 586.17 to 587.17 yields 22.4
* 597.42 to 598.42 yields 21.7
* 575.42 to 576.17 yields 24.4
